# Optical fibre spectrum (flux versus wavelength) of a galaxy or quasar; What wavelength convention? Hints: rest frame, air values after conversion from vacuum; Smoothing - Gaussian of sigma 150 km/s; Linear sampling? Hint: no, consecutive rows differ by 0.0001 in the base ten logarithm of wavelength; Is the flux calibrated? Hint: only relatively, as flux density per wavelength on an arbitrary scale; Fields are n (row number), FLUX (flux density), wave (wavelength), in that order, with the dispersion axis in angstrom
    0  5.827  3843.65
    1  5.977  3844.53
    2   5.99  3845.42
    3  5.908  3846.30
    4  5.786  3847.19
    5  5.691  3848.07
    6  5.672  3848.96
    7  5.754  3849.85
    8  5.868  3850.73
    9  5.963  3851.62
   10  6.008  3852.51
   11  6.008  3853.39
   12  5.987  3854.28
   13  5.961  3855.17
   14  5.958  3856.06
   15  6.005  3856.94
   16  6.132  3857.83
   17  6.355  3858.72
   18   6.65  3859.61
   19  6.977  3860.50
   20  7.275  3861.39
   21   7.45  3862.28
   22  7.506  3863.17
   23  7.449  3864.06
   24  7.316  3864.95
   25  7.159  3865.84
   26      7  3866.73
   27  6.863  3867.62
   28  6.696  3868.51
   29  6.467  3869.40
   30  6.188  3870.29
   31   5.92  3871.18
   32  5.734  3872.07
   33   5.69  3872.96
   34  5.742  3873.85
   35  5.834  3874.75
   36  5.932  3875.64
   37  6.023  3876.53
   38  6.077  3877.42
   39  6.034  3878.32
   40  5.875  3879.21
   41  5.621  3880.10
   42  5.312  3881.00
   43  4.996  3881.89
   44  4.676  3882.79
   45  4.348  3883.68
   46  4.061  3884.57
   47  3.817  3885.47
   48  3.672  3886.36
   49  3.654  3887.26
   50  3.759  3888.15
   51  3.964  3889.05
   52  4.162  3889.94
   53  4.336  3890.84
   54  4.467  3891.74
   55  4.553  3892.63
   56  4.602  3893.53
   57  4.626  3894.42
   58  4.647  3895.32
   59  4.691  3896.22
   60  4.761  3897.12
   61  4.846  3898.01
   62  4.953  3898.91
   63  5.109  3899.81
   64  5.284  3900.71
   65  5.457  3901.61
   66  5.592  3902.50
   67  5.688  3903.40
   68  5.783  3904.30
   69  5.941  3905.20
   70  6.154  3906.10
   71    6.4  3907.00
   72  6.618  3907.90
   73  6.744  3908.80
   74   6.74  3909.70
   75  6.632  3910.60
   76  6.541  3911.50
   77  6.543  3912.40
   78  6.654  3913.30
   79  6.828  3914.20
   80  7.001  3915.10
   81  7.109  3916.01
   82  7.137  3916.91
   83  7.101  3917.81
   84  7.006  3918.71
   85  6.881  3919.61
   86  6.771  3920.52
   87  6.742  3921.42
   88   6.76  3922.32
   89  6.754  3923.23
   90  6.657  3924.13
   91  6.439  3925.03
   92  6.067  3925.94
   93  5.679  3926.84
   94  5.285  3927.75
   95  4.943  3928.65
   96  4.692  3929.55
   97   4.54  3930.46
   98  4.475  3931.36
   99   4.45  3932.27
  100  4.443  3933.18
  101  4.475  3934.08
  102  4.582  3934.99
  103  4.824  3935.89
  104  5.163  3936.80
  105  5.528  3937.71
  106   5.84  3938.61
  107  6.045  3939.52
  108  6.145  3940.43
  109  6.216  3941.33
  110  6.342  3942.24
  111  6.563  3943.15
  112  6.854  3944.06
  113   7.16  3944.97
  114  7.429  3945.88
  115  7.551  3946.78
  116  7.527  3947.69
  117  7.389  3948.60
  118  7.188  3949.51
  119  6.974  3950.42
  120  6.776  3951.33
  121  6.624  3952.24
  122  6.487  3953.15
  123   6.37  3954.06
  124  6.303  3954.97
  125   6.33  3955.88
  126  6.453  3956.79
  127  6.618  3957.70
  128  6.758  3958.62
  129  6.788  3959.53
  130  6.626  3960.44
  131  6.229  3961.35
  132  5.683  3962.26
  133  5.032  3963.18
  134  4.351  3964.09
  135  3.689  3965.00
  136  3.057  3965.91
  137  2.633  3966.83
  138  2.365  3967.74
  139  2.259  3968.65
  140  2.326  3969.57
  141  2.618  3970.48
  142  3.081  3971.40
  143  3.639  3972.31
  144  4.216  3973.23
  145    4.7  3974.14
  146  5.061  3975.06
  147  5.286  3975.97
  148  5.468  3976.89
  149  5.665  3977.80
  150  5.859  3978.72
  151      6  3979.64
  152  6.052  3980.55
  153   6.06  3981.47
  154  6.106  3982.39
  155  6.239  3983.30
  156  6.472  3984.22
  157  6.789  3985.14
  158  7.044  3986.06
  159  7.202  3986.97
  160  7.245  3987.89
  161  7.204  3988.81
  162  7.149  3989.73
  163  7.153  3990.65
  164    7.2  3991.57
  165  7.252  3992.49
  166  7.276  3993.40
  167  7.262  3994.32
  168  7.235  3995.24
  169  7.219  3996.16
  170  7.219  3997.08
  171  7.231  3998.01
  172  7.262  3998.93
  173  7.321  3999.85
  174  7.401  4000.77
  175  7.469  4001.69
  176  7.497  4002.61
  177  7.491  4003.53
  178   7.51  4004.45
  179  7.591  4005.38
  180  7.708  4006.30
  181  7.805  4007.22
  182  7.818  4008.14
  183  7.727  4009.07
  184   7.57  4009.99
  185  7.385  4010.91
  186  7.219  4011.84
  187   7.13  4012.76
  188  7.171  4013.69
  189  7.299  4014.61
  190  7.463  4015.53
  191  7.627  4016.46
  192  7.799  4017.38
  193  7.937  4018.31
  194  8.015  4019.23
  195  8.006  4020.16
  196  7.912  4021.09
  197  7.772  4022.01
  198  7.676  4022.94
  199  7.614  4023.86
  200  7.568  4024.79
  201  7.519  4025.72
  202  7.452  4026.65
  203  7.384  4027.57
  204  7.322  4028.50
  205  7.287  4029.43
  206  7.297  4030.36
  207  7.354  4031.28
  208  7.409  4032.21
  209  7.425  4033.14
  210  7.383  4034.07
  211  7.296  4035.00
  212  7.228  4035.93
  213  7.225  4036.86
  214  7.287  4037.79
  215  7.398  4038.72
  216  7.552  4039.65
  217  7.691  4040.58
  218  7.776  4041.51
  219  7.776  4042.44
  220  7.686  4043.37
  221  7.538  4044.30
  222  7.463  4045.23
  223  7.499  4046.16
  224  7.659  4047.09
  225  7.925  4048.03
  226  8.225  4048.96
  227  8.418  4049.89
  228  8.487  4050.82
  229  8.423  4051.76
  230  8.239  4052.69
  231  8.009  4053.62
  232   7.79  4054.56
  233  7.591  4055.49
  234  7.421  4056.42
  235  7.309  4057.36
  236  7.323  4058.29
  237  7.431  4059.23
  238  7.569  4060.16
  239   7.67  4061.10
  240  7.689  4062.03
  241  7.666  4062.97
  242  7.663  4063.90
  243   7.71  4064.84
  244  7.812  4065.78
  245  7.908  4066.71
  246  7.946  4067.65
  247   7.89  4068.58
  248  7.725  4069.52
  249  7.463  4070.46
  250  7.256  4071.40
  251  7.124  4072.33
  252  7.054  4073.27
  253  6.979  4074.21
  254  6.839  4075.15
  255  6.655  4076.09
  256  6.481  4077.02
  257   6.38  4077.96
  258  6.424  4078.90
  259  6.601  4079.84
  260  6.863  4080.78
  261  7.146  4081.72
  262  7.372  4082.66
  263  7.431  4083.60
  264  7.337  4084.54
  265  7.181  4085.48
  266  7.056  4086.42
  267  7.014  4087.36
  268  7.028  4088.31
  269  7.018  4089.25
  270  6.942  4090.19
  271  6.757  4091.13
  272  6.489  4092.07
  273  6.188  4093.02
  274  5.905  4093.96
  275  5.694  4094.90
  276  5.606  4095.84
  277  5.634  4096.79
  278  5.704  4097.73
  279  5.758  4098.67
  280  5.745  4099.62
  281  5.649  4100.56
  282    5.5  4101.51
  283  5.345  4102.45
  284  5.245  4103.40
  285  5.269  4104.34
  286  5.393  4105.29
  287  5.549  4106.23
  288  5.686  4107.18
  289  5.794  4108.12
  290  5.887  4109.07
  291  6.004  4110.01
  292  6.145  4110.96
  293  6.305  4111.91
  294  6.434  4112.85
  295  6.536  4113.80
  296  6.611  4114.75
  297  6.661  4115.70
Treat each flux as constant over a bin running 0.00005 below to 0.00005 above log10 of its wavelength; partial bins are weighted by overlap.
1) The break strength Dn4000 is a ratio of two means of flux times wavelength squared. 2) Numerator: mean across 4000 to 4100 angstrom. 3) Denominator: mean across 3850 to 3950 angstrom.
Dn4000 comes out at 1.3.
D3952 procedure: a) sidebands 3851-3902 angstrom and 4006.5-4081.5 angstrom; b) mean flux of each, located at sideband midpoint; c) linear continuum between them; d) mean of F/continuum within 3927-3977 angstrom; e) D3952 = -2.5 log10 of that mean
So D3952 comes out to 0.19 mag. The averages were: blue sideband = 5.59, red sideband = 7.52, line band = 5.39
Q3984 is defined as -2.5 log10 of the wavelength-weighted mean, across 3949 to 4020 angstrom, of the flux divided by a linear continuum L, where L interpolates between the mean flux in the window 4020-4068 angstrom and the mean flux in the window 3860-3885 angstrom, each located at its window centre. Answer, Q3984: 0.130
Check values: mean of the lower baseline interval 6.15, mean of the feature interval 6.34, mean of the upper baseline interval 7.64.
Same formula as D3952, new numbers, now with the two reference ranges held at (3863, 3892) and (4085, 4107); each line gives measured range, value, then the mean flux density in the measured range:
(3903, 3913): -0.14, 6.35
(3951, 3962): -0.14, 6.51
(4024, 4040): -0.24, 7.38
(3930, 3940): 0.15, 4.94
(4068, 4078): -0.18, 7.12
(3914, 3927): -0.20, 6.75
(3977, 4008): -0.20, 7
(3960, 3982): 0.27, 4.5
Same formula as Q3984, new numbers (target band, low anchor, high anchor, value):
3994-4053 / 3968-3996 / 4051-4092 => -0.17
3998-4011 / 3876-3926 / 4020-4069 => -0.07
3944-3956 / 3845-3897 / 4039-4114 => -0.13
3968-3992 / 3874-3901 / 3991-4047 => 0.22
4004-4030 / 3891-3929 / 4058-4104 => -0.17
